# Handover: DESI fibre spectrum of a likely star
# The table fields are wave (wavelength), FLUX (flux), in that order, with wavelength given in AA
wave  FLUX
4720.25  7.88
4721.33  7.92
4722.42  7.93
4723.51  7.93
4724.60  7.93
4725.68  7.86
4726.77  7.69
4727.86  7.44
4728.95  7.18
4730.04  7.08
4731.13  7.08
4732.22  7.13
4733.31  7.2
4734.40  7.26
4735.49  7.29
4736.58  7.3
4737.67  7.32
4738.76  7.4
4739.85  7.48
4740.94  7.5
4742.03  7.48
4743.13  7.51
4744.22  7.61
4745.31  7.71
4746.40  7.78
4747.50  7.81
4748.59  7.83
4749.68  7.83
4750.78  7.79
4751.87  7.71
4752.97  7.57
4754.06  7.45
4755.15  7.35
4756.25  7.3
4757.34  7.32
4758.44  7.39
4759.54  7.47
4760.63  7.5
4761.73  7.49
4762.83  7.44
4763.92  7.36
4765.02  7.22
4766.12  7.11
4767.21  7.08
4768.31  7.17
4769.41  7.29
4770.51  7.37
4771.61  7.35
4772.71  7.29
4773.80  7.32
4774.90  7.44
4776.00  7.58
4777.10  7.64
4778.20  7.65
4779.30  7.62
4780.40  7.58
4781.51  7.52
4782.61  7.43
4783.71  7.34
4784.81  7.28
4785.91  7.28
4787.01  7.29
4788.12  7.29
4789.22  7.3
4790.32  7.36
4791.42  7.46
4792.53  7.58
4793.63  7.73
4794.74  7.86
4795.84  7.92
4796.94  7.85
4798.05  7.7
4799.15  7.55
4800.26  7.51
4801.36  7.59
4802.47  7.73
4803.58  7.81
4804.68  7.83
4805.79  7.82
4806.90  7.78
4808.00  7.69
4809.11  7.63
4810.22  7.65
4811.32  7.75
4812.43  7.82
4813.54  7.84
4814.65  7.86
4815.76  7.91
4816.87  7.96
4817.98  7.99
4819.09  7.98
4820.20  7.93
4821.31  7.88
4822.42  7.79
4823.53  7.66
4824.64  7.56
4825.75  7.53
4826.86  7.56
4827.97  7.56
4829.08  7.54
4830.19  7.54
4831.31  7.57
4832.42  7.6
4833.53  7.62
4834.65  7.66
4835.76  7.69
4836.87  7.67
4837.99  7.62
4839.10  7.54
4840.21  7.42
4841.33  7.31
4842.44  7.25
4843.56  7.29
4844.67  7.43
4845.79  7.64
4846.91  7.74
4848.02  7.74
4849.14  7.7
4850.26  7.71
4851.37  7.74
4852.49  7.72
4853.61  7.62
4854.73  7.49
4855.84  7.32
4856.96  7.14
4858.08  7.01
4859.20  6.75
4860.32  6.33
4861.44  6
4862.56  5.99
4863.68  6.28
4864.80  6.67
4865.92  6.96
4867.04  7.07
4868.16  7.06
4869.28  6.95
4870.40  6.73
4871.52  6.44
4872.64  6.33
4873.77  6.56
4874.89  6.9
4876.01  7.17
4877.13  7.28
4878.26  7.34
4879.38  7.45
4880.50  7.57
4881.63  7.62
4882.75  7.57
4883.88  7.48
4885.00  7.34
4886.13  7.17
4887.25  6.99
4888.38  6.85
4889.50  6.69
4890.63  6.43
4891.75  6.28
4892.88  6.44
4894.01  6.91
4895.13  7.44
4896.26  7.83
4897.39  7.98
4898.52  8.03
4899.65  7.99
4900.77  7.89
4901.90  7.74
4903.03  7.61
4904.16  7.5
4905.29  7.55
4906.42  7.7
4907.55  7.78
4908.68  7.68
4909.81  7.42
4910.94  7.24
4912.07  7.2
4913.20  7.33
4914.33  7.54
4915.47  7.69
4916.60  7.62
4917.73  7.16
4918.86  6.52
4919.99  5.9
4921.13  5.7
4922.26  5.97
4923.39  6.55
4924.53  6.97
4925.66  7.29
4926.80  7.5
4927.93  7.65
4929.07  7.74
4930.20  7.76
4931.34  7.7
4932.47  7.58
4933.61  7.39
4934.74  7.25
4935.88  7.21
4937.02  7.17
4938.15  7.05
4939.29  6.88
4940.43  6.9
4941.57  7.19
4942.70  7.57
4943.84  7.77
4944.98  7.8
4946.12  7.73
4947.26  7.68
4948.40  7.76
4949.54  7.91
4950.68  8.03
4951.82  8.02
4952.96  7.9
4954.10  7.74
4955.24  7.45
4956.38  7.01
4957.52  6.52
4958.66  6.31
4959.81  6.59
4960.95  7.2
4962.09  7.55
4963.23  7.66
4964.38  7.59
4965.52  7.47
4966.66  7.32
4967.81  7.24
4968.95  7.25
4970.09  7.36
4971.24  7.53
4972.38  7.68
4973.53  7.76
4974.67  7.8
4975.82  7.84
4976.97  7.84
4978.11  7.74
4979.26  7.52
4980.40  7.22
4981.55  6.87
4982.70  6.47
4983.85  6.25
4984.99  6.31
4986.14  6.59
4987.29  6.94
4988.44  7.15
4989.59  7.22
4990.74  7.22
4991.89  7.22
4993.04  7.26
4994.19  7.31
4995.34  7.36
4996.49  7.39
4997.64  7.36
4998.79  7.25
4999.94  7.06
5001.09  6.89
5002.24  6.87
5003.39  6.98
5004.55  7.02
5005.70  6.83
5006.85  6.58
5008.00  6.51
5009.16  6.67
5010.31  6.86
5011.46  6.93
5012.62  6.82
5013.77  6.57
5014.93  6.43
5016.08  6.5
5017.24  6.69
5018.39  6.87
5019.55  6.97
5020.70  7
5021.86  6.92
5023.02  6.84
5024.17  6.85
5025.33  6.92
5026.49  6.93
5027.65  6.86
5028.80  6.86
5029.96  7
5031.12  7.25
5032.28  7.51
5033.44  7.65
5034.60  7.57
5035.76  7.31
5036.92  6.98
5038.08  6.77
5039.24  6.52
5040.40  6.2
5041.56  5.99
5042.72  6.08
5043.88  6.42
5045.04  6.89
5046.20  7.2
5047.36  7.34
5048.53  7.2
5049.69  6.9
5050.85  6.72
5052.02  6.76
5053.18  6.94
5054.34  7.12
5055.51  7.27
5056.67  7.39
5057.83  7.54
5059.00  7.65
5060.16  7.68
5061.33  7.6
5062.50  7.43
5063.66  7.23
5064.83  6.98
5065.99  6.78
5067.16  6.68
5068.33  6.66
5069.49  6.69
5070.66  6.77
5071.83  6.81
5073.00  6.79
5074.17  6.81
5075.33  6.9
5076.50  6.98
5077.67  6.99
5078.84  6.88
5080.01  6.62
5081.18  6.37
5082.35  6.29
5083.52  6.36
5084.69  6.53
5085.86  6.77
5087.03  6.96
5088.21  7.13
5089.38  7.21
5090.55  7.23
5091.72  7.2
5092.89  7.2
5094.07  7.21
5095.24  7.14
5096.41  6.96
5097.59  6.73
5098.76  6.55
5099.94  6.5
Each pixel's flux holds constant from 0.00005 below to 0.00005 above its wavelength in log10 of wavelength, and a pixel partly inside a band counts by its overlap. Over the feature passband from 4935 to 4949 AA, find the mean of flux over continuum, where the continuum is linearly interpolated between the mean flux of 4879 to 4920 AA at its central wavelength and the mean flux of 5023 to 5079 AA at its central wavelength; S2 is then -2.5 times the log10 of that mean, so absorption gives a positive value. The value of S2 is -0.02 mag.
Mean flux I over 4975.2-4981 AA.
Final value 7.63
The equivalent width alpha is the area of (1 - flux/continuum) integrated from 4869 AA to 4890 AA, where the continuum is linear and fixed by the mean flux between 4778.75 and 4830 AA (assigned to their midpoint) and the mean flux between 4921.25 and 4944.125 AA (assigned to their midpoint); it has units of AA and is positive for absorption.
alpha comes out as 0.9 AA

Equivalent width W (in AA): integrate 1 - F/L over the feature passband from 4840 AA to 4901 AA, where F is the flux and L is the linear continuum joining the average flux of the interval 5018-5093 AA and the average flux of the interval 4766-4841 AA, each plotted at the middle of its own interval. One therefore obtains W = 2.2 AA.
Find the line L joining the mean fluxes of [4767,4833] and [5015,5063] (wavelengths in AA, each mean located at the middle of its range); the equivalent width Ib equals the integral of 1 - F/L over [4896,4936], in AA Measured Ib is -0.30 AA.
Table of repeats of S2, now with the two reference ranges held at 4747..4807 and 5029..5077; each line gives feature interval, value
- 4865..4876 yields 0.08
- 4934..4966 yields -0.03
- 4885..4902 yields 0.01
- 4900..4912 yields -0.05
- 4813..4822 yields -0.07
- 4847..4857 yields -0.03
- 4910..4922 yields 0.04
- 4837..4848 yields -0.02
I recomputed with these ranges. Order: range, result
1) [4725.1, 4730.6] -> 7.46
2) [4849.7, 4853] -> 7.73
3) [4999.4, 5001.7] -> 6.98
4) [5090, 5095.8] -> 7.2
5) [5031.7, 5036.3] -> 7.51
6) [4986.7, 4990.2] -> 7.09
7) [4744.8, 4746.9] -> 7.76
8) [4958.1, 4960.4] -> 6.44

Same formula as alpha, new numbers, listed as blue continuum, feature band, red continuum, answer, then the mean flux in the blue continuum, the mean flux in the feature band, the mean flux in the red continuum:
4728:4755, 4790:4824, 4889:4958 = -1.54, 7.47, 7.76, 7.34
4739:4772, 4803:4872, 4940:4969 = 0.17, 7.47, 7.44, 7.44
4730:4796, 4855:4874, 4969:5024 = 1.51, 7.44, 6.7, 7.05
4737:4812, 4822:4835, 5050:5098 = -0.30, 7.52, 7.6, 6.97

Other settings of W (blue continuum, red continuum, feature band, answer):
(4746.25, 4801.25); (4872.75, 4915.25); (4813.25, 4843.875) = -1.0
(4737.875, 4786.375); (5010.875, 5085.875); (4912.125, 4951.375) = -0.8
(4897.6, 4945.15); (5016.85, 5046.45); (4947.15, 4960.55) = -0.4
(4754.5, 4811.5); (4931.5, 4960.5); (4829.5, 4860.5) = -0.1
